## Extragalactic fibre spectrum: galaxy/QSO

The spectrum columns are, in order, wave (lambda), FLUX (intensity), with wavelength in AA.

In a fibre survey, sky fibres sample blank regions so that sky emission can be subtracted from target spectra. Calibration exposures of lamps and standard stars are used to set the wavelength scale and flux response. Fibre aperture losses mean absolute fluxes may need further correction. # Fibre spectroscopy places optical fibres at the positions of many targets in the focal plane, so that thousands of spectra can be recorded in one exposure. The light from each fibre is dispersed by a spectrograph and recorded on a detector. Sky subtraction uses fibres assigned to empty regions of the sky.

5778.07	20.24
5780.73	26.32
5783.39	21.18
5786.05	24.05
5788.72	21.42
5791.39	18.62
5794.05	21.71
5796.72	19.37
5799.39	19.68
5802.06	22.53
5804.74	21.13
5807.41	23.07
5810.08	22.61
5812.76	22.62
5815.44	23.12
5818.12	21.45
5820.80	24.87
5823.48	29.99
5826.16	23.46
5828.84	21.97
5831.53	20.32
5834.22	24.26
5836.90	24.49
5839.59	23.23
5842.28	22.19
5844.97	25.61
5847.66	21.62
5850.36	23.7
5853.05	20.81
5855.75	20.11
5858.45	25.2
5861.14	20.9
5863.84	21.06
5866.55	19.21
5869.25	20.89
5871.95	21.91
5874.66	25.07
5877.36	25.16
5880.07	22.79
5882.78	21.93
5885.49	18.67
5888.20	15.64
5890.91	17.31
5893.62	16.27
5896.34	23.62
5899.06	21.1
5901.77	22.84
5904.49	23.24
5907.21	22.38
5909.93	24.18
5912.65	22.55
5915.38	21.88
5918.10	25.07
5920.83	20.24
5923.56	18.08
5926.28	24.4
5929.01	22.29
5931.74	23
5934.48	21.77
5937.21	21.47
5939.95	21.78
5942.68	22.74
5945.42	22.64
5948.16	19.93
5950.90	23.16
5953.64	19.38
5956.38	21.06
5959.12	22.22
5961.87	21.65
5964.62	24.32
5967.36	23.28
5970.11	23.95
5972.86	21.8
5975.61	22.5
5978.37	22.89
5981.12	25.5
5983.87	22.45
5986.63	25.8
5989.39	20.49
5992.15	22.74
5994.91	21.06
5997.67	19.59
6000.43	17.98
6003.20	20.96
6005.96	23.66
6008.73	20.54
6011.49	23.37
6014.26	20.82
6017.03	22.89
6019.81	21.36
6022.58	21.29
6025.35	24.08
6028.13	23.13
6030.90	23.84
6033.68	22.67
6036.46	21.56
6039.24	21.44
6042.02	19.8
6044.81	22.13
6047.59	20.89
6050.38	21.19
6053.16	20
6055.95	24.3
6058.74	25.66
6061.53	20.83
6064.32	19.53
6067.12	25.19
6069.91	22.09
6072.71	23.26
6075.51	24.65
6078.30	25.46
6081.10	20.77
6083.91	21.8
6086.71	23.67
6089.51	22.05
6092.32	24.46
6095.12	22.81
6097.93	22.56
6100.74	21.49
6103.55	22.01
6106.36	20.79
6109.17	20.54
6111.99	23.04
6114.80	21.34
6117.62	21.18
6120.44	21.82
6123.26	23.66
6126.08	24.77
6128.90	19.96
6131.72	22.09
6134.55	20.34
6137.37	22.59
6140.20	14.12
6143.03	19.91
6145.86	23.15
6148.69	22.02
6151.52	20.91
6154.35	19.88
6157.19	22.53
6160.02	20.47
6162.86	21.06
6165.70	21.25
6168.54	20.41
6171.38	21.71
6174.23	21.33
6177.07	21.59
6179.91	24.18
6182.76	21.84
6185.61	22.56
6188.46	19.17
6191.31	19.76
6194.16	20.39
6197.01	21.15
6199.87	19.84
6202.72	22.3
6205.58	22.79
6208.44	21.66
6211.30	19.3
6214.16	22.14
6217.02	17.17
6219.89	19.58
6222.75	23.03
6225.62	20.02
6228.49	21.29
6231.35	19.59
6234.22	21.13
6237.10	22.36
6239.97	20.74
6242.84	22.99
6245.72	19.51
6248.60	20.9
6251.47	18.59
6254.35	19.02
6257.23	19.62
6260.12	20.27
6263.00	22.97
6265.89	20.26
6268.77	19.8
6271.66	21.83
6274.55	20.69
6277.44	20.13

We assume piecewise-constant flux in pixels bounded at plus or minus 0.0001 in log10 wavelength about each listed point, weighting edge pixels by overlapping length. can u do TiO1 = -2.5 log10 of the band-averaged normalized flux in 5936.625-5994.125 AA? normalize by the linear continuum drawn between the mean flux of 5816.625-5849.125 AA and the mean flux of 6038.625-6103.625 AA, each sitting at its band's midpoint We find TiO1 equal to 0.024 mag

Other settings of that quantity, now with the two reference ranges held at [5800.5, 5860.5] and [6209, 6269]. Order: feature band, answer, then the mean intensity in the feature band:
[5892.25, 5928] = 0.028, 22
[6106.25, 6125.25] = -0.032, 21.9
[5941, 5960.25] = 0.036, 21.6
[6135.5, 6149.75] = 0.042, 20.3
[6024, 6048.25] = -0.021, 22.2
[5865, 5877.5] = 0.031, 22.2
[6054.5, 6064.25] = -0.067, 23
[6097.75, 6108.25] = -0.010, 21.6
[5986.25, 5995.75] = -0.009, 22.3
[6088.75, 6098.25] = -0.080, 23.1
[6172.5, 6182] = -0.070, 22.3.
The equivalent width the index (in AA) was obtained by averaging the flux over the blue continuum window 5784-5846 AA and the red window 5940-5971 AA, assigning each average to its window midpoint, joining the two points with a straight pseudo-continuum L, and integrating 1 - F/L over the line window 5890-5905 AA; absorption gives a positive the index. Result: 1.1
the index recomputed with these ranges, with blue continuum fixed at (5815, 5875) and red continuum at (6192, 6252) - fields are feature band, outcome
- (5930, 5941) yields 0.15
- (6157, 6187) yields -0.88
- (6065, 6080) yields -1.56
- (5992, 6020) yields 0.82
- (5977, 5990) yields -0.90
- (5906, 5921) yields -0.32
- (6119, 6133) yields -0.75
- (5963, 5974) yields -0.59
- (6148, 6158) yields -0.02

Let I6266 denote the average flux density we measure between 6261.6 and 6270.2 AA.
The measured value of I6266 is 21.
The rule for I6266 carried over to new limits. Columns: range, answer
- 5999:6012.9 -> 21.3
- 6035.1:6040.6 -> 21.5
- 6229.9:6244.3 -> 21.4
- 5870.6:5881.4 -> 23.7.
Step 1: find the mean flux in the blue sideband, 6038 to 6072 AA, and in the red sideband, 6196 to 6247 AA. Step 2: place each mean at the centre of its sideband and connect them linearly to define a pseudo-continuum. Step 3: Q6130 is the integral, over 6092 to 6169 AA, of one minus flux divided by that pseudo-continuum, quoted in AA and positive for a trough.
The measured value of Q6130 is 0.2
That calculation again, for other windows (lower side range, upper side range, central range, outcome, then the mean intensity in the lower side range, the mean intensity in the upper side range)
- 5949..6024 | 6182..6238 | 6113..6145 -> 0.2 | 22.1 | 20.8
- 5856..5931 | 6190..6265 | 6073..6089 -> -1.6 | 21.6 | 20.7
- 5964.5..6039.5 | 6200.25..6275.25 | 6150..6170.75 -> 0.3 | 22.3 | 20.7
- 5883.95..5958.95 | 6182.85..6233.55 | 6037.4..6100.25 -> -4.2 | 21.4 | 20.7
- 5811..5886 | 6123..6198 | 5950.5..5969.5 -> 0.0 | 22.8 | 21.2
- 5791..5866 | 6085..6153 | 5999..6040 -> 0.0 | 22.5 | 21.7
